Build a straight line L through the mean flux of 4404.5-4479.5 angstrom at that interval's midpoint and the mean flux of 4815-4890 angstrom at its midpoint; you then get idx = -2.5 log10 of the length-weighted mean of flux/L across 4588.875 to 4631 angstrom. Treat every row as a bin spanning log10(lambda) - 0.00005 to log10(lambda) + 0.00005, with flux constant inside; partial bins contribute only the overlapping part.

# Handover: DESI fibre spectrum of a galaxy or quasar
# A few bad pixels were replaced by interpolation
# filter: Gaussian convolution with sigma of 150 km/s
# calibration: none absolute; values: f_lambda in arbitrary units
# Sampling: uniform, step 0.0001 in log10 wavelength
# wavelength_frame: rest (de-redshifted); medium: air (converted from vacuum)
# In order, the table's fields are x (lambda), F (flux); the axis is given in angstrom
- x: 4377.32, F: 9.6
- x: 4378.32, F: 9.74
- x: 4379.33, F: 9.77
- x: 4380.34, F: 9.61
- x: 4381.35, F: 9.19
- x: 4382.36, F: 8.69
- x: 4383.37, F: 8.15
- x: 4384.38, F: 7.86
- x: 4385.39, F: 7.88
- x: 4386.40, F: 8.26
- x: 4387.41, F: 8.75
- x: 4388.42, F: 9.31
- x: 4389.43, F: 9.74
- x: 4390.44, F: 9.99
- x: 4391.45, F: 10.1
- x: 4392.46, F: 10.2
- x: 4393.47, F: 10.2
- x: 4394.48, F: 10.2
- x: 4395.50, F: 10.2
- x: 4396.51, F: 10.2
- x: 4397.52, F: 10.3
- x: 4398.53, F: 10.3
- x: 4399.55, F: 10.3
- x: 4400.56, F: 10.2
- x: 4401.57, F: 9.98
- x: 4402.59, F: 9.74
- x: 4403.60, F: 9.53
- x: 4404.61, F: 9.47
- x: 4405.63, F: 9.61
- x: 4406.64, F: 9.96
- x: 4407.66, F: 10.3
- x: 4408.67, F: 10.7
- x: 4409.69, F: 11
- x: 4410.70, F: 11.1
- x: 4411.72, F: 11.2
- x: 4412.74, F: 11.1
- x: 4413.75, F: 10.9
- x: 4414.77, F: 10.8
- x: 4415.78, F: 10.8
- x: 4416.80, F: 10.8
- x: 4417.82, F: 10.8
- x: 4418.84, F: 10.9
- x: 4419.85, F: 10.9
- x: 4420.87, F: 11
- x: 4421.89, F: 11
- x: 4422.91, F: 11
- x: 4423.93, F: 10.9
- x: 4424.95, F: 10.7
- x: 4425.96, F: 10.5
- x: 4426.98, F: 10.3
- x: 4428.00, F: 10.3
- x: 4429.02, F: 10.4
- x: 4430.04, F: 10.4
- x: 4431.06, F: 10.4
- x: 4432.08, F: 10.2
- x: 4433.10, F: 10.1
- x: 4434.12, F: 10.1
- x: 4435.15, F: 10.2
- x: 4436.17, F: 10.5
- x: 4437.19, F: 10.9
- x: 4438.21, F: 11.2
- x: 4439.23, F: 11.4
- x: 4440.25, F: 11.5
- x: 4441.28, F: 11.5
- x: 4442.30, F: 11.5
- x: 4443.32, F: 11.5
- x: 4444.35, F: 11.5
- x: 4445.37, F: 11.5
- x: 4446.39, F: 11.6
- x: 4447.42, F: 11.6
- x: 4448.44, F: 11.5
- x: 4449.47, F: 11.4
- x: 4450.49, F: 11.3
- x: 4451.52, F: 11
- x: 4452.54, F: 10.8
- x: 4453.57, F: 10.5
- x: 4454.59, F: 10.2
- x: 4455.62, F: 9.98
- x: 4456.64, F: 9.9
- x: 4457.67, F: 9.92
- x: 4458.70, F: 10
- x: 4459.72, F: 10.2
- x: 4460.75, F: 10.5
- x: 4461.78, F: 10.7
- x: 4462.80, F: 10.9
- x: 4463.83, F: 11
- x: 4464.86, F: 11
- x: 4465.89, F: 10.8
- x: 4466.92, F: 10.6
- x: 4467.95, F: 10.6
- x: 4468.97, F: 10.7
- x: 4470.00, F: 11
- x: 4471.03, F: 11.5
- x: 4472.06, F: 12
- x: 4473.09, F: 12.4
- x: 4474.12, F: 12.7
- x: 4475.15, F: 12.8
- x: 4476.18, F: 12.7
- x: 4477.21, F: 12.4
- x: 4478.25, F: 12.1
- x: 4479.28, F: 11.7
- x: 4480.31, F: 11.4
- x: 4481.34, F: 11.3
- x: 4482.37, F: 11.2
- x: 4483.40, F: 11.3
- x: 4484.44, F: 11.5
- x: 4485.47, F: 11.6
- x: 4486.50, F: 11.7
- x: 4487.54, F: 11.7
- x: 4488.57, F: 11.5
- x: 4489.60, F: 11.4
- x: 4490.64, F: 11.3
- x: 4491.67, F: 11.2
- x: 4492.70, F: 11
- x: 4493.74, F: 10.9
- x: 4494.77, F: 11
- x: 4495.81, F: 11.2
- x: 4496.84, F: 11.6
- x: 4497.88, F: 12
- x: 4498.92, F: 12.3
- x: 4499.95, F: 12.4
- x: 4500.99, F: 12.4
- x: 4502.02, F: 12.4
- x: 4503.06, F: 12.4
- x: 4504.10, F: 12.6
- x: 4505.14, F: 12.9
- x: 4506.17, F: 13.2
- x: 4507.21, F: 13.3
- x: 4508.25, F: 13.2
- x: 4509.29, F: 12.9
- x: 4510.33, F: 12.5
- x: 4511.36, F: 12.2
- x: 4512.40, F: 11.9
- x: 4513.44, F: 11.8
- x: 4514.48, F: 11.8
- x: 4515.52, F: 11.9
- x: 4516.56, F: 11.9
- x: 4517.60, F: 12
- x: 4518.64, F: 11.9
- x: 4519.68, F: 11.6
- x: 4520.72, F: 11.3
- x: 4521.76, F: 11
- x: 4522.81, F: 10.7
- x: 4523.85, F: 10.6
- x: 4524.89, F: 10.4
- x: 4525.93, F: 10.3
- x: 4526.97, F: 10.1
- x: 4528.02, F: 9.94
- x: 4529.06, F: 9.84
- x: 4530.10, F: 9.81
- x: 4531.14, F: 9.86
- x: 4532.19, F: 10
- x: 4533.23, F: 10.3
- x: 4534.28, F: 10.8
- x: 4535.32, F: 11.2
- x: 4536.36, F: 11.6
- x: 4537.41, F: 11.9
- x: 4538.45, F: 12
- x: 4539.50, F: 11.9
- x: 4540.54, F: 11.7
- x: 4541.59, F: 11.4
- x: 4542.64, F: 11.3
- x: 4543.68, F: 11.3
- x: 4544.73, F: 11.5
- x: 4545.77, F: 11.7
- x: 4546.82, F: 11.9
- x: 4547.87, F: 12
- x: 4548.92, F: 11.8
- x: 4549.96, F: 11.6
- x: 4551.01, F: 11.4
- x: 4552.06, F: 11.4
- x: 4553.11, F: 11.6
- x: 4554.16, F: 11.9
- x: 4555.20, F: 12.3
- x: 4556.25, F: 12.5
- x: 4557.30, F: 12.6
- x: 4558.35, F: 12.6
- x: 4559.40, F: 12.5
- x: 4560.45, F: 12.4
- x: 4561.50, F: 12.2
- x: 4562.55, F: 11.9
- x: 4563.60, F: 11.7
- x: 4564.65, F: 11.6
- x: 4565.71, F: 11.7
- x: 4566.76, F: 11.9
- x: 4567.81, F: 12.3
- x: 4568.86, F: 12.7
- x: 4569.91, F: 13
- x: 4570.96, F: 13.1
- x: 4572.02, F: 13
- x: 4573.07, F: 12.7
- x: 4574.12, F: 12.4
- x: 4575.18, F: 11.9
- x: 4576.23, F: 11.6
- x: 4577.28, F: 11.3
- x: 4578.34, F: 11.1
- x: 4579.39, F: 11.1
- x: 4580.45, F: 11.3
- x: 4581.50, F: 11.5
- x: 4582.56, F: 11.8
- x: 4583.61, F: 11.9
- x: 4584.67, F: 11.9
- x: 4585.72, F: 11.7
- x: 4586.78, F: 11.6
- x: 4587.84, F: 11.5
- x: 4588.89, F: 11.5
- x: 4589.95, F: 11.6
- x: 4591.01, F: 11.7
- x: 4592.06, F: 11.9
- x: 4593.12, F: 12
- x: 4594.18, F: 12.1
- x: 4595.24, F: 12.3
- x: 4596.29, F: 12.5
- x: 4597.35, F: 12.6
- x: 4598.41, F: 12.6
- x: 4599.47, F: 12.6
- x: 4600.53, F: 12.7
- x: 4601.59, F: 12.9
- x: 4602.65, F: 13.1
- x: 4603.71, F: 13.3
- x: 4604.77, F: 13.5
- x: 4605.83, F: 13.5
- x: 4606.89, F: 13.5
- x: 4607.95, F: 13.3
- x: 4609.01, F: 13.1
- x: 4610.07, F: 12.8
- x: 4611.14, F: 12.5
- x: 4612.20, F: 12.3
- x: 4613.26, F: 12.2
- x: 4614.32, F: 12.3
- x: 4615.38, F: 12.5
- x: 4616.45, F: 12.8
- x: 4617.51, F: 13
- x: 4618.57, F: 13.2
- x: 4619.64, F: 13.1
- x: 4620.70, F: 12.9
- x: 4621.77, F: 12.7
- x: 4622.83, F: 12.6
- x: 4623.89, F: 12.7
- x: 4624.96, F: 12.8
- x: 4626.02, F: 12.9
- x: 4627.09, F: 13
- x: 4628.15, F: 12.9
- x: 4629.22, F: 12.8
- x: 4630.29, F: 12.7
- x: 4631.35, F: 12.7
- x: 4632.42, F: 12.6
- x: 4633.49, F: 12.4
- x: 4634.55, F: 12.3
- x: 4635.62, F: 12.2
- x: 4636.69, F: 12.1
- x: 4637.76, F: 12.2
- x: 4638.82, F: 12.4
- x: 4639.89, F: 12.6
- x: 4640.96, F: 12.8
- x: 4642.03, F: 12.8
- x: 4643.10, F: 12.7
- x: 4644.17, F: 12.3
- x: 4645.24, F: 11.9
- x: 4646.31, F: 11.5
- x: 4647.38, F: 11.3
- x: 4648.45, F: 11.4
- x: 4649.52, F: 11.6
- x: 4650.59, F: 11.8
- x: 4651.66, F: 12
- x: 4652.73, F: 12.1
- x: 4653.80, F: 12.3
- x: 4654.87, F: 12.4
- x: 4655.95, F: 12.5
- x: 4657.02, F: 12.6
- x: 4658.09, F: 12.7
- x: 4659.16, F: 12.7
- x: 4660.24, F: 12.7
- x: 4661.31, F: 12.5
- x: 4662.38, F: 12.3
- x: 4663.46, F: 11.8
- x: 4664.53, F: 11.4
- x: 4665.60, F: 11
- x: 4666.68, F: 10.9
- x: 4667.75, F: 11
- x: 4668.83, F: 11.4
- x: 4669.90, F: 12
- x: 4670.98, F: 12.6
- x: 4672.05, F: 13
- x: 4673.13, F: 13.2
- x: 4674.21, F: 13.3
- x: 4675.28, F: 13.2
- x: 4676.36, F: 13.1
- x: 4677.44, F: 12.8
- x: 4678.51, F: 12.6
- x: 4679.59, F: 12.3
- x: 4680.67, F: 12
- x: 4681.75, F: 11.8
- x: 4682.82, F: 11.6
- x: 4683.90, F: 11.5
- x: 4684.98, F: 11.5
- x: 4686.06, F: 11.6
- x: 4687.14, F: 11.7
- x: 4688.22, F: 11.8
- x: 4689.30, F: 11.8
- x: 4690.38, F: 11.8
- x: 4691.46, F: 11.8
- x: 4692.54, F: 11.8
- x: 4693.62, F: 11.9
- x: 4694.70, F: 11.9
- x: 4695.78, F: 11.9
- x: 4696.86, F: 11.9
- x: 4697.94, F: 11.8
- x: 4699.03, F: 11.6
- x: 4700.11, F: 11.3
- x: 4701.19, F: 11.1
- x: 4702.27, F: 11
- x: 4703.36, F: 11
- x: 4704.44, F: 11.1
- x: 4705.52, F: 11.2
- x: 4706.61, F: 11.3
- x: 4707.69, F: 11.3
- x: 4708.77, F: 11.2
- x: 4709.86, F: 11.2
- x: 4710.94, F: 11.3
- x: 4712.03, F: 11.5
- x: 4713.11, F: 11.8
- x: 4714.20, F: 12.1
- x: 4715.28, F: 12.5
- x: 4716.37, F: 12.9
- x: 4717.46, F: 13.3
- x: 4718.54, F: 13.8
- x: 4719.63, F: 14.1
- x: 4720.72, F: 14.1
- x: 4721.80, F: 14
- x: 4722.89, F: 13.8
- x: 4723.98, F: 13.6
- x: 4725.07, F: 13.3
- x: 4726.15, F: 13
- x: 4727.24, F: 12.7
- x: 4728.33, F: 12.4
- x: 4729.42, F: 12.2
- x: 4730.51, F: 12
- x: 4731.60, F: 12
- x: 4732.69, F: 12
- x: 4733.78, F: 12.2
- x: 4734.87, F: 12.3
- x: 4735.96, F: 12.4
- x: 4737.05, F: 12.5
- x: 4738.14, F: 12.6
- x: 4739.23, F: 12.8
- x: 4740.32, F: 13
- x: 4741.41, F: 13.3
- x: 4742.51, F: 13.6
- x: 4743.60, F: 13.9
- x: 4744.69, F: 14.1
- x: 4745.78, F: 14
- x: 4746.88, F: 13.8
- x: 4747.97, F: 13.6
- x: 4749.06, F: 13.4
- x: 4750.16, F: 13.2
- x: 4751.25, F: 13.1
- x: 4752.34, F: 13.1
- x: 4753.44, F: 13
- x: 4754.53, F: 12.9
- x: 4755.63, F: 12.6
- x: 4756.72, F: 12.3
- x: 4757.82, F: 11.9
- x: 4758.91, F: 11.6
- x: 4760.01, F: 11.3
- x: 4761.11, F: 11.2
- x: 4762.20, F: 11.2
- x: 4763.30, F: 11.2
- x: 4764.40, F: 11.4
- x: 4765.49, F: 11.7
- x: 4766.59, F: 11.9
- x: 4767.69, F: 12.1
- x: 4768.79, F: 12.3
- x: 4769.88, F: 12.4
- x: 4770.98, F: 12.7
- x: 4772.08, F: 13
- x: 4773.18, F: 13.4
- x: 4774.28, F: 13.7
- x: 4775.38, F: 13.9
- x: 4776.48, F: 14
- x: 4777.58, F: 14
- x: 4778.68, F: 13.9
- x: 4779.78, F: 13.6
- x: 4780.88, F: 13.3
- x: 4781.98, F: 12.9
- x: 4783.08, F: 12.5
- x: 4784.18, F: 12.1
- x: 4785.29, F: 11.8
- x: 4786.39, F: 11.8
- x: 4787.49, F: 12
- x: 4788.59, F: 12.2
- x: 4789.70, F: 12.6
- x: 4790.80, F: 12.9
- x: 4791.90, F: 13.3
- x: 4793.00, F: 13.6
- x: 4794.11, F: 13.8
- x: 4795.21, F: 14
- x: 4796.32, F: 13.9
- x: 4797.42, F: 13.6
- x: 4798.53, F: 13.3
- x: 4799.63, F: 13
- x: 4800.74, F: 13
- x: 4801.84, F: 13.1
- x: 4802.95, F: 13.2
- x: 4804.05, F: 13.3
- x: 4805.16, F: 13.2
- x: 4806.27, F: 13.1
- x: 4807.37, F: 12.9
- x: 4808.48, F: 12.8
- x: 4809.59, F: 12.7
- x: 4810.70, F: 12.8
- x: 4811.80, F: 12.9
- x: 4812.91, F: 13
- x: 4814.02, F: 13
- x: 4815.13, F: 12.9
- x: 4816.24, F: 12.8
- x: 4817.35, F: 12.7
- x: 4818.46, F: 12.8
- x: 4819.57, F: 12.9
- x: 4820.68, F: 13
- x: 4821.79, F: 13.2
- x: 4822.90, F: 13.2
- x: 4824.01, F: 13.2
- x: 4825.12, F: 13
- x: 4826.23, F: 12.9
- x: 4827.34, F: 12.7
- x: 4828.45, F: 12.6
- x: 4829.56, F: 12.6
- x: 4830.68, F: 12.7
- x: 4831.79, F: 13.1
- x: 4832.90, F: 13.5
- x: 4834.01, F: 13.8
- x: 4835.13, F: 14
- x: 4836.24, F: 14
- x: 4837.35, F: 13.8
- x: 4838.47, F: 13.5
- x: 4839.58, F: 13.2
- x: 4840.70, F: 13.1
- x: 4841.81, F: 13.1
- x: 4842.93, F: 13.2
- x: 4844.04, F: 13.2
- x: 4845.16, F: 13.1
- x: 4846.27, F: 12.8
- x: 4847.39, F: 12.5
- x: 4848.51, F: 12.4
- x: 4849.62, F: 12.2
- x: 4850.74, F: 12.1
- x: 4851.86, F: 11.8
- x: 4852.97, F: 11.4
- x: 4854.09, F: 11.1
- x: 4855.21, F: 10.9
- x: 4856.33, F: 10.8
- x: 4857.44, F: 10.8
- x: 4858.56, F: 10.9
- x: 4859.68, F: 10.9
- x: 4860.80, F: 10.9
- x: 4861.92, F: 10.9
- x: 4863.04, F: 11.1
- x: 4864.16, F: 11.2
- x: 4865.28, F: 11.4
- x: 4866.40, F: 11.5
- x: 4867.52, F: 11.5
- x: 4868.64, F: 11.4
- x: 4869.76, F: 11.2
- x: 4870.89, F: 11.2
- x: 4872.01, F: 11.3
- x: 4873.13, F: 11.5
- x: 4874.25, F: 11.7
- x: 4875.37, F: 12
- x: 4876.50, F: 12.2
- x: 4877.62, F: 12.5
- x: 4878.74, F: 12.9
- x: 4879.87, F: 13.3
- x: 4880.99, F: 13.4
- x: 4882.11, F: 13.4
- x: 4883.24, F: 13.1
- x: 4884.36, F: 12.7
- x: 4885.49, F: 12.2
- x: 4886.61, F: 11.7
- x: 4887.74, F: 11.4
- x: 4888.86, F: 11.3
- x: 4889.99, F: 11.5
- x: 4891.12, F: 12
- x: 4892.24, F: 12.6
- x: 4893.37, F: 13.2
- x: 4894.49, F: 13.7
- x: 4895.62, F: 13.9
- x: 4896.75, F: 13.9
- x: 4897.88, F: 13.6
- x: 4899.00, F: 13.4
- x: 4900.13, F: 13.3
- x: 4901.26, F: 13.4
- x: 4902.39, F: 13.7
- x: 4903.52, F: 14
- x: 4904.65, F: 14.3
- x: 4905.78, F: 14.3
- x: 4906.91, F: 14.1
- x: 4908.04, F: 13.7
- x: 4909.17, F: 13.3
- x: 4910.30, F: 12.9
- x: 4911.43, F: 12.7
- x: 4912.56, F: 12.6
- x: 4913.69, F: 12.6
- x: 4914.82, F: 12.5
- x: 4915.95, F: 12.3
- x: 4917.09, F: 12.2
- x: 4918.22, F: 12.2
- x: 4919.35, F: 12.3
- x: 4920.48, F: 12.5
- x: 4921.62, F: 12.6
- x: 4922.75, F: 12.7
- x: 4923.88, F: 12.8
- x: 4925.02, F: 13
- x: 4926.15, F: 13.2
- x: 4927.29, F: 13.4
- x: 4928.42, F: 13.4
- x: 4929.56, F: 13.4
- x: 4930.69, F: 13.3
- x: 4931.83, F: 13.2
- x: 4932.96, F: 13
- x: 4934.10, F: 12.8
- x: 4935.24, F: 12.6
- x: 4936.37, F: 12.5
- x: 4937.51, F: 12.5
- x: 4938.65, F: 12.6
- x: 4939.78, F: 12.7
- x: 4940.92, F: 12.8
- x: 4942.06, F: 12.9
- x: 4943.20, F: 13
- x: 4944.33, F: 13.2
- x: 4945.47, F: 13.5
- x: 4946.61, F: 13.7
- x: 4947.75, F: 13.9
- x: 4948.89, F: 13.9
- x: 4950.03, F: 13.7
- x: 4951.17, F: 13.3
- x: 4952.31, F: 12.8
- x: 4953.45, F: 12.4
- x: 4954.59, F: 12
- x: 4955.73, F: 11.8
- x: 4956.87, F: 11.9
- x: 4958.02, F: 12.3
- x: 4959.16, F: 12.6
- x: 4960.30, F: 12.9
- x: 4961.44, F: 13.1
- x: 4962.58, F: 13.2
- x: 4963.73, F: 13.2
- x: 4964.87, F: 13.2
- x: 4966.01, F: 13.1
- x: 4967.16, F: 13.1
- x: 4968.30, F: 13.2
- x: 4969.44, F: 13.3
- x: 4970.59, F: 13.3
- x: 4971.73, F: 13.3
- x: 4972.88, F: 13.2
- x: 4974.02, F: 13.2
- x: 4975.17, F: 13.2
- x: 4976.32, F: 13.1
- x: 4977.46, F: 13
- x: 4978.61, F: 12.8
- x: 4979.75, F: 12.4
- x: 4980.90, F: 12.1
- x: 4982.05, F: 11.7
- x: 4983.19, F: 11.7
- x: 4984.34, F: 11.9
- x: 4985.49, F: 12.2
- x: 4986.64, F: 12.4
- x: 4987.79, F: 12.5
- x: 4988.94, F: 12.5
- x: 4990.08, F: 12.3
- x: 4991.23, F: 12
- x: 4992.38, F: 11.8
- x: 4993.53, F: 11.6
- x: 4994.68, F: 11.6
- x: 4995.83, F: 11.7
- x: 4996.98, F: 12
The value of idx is -0.11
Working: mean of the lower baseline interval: 10.9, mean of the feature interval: 12.7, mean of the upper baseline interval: 12.3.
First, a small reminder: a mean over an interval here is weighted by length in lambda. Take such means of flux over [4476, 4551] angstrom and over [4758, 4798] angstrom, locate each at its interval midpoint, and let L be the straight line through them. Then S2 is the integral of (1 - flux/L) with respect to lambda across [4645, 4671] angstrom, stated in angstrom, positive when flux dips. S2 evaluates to 0.5 angstrom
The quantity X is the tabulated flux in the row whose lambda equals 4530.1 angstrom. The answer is 9.81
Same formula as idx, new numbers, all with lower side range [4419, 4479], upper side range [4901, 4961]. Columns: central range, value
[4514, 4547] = 0.02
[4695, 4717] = 0.05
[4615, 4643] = -0.08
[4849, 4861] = 0.13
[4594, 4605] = -0.10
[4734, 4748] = -0.08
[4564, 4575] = -0.08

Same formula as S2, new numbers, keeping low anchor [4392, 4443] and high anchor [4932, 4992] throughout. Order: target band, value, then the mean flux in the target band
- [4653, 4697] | -1.9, 12.1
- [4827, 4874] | 0.7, 12.2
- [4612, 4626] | -1.6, 12.7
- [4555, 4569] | -1.3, 12.2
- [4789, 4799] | -1.1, 13.4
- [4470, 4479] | -1.2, 12.2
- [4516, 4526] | -0.2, 11.2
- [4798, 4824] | -1.7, 13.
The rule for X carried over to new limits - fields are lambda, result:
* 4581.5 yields 11.5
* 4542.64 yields 11.3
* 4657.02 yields 12.6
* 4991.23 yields 12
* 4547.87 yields 12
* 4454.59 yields 10.2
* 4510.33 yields 12.5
